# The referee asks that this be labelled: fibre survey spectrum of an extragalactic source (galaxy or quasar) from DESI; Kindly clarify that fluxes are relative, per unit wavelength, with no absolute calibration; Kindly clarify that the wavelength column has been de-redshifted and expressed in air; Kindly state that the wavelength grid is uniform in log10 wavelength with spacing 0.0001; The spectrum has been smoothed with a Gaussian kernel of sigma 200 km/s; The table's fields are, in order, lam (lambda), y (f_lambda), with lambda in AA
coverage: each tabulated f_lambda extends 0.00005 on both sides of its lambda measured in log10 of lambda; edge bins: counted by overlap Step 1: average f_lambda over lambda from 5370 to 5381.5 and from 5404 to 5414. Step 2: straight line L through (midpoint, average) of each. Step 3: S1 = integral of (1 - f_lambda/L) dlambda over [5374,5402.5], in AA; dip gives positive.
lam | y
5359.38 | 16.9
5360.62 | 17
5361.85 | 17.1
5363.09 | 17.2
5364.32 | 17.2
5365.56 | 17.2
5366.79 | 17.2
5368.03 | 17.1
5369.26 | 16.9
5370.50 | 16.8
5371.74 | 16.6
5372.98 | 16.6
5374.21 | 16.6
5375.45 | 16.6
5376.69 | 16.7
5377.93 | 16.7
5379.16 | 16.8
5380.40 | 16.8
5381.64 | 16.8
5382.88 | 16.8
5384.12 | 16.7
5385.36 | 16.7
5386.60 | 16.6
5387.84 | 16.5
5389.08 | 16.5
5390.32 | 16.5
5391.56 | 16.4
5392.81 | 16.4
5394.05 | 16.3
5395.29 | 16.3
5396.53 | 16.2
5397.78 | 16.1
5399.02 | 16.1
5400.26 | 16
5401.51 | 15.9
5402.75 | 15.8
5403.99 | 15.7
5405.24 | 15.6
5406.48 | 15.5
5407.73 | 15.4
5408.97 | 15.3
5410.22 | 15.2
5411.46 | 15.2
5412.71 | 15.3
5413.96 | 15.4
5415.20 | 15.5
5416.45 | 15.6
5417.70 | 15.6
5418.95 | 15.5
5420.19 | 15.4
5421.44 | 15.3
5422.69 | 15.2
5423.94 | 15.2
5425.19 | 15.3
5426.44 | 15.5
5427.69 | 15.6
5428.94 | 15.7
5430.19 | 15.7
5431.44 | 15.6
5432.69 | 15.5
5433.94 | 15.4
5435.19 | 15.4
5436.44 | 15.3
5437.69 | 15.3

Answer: -0.48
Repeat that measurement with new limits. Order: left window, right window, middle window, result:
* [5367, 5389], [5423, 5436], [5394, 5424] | 0.7 AA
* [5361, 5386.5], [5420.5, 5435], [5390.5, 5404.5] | 0.1 AA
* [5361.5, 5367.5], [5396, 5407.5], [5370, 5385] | 0.0 AA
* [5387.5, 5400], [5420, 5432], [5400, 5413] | 0.4 AA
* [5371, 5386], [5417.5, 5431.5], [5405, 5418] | 0.3 AA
